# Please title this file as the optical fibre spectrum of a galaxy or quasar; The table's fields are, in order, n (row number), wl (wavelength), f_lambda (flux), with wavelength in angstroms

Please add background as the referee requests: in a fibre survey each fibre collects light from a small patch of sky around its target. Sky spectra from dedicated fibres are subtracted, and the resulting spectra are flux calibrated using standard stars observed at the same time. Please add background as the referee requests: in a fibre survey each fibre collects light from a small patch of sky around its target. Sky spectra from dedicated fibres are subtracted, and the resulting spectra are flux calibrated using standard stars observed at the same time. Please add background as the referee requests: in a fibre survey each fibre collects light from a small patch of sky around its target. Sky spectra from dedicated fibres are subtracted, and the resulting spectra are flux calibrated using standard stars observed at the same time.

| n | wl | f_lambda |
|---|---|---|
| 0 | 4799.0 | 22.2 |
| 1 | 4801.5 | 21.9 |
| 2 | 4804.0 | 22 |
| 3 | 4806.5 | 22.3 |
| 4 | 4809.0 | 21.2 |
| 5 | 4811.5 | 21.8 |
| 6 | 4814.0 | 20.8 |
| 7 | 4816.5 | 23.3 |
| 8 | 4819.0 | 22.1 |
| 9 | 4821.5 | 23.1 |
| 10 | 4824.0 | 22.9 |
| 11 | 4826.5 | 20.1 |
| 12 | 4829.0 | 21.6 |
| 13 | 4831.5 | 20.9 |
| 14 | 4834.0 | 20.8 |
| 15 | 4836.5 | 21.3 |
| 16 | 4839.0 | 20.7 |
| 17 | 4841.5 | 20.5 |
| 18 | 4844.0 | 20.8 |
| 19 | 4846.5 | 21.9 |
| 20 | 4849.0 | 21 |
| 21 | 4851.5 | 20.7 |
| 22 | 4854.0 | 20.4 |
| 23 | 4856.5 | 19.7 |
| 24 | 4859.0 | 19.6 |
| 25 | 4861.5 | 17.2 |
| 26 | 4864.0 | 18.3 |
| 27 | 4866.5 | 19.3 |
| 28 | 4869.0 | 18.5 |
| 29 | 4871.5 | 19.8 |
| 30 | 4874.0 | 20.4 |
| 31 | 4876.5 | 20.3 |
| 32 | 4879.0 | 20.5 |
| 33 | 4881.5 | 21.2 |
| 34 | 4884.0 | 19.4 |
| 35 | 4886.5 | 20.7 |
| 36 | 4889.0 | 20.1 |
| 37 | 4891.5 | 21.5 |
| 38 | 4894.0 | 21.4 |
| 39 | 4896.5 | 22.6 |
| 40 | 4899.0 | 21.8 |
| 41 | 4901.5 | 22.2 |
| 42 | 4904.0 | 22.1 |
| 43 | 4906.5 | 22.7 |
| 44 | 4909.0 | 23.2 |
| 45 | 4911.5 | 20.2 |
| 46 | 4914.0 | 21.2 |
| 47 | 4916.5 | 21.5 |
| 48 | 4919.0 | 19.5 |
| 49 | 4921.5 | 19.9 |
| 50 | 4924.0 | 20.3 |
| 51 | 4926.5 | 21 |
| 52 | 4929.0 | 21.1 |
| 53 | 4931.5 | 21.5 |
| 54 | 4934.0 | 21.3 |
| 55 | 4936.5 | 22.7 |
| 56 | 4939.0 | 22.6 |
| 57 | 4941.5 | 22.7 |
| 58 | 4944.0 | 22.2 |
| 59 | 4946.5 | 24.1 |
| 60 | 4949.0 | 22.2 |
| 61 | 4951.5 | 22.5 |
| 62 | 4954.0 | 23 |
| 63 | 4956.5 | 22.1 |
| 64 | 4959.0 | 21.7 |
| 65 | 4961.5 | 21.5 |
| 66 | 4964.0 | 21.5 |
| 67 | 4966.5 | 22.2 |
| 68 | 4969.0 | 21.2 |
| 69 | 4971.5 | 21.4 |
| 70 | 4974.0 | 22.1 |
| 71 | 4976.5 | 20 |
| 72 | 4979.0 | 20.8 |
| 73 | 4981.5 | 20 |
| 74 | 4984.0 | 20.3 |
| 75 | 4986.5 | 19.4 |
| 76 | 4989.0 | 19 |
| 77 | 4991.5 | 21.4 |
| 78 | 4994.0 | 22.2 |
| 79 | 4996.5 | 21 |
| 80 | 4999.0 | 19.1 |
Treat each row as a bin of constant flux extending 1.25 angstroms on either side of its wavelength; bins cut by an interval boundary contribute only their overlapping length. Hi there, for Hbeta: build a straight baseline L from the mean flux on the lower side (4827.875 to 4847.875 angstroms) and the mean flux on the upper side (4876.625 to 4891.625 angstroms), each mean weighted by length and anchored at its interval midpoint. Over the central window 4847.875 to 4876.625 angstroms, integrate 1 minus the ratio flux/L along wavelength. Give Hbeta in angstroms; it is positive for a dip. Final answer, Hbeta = 1.6 angstroms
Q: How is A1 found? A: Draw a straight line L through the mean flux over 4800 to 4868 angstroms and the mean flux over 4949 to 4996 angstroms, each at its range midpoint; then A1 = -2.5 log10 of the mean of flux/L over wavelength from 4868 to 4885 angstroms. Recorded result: 0.05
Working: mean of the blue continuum 21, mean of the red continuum 21.3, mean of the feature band 20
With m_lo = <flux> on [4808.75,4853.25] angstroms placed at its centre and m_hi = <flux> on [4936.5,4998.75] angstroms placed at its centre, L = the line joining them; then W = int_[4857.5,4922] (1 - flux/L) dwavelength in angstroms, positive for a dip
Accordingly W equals 2.6 angstroms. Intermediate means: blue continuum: 21.4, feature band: 20.6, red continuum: 21.5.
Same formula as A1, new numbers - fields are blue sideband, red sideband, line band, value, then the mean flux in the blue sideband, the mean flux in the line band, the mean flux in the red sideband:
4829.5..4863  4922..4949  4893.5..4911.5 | -0.041 mag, 20.4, 22.2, 21.9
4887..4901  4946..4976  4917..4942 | 0.028 mag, 21.5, 21.2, 22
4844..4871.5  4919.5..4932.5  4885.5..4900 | -0.060 mag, 19.7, 21.4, 20.7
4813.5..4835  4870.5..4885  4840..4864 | 0.048 mag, 21.8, 20.1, 20.3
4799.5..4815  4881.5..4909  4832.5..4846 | 0.039 mag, 21.7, 20.9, 21.5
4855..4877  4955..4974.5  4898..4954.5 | -0.054 mag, 19.2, 21.8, 21.7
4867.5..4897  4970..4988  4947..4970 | -0.078 mag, 20.5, 22.1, 20.6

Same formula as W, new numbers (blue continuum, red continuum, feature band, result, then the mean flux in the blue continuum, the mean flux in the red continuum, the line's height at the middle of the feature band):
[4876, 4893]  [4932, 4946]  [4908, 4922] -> 0.41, 20.6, 22.4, 21.6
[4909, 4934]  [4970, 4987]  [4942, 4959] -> -1.54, 20.8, 20.6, 20.7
